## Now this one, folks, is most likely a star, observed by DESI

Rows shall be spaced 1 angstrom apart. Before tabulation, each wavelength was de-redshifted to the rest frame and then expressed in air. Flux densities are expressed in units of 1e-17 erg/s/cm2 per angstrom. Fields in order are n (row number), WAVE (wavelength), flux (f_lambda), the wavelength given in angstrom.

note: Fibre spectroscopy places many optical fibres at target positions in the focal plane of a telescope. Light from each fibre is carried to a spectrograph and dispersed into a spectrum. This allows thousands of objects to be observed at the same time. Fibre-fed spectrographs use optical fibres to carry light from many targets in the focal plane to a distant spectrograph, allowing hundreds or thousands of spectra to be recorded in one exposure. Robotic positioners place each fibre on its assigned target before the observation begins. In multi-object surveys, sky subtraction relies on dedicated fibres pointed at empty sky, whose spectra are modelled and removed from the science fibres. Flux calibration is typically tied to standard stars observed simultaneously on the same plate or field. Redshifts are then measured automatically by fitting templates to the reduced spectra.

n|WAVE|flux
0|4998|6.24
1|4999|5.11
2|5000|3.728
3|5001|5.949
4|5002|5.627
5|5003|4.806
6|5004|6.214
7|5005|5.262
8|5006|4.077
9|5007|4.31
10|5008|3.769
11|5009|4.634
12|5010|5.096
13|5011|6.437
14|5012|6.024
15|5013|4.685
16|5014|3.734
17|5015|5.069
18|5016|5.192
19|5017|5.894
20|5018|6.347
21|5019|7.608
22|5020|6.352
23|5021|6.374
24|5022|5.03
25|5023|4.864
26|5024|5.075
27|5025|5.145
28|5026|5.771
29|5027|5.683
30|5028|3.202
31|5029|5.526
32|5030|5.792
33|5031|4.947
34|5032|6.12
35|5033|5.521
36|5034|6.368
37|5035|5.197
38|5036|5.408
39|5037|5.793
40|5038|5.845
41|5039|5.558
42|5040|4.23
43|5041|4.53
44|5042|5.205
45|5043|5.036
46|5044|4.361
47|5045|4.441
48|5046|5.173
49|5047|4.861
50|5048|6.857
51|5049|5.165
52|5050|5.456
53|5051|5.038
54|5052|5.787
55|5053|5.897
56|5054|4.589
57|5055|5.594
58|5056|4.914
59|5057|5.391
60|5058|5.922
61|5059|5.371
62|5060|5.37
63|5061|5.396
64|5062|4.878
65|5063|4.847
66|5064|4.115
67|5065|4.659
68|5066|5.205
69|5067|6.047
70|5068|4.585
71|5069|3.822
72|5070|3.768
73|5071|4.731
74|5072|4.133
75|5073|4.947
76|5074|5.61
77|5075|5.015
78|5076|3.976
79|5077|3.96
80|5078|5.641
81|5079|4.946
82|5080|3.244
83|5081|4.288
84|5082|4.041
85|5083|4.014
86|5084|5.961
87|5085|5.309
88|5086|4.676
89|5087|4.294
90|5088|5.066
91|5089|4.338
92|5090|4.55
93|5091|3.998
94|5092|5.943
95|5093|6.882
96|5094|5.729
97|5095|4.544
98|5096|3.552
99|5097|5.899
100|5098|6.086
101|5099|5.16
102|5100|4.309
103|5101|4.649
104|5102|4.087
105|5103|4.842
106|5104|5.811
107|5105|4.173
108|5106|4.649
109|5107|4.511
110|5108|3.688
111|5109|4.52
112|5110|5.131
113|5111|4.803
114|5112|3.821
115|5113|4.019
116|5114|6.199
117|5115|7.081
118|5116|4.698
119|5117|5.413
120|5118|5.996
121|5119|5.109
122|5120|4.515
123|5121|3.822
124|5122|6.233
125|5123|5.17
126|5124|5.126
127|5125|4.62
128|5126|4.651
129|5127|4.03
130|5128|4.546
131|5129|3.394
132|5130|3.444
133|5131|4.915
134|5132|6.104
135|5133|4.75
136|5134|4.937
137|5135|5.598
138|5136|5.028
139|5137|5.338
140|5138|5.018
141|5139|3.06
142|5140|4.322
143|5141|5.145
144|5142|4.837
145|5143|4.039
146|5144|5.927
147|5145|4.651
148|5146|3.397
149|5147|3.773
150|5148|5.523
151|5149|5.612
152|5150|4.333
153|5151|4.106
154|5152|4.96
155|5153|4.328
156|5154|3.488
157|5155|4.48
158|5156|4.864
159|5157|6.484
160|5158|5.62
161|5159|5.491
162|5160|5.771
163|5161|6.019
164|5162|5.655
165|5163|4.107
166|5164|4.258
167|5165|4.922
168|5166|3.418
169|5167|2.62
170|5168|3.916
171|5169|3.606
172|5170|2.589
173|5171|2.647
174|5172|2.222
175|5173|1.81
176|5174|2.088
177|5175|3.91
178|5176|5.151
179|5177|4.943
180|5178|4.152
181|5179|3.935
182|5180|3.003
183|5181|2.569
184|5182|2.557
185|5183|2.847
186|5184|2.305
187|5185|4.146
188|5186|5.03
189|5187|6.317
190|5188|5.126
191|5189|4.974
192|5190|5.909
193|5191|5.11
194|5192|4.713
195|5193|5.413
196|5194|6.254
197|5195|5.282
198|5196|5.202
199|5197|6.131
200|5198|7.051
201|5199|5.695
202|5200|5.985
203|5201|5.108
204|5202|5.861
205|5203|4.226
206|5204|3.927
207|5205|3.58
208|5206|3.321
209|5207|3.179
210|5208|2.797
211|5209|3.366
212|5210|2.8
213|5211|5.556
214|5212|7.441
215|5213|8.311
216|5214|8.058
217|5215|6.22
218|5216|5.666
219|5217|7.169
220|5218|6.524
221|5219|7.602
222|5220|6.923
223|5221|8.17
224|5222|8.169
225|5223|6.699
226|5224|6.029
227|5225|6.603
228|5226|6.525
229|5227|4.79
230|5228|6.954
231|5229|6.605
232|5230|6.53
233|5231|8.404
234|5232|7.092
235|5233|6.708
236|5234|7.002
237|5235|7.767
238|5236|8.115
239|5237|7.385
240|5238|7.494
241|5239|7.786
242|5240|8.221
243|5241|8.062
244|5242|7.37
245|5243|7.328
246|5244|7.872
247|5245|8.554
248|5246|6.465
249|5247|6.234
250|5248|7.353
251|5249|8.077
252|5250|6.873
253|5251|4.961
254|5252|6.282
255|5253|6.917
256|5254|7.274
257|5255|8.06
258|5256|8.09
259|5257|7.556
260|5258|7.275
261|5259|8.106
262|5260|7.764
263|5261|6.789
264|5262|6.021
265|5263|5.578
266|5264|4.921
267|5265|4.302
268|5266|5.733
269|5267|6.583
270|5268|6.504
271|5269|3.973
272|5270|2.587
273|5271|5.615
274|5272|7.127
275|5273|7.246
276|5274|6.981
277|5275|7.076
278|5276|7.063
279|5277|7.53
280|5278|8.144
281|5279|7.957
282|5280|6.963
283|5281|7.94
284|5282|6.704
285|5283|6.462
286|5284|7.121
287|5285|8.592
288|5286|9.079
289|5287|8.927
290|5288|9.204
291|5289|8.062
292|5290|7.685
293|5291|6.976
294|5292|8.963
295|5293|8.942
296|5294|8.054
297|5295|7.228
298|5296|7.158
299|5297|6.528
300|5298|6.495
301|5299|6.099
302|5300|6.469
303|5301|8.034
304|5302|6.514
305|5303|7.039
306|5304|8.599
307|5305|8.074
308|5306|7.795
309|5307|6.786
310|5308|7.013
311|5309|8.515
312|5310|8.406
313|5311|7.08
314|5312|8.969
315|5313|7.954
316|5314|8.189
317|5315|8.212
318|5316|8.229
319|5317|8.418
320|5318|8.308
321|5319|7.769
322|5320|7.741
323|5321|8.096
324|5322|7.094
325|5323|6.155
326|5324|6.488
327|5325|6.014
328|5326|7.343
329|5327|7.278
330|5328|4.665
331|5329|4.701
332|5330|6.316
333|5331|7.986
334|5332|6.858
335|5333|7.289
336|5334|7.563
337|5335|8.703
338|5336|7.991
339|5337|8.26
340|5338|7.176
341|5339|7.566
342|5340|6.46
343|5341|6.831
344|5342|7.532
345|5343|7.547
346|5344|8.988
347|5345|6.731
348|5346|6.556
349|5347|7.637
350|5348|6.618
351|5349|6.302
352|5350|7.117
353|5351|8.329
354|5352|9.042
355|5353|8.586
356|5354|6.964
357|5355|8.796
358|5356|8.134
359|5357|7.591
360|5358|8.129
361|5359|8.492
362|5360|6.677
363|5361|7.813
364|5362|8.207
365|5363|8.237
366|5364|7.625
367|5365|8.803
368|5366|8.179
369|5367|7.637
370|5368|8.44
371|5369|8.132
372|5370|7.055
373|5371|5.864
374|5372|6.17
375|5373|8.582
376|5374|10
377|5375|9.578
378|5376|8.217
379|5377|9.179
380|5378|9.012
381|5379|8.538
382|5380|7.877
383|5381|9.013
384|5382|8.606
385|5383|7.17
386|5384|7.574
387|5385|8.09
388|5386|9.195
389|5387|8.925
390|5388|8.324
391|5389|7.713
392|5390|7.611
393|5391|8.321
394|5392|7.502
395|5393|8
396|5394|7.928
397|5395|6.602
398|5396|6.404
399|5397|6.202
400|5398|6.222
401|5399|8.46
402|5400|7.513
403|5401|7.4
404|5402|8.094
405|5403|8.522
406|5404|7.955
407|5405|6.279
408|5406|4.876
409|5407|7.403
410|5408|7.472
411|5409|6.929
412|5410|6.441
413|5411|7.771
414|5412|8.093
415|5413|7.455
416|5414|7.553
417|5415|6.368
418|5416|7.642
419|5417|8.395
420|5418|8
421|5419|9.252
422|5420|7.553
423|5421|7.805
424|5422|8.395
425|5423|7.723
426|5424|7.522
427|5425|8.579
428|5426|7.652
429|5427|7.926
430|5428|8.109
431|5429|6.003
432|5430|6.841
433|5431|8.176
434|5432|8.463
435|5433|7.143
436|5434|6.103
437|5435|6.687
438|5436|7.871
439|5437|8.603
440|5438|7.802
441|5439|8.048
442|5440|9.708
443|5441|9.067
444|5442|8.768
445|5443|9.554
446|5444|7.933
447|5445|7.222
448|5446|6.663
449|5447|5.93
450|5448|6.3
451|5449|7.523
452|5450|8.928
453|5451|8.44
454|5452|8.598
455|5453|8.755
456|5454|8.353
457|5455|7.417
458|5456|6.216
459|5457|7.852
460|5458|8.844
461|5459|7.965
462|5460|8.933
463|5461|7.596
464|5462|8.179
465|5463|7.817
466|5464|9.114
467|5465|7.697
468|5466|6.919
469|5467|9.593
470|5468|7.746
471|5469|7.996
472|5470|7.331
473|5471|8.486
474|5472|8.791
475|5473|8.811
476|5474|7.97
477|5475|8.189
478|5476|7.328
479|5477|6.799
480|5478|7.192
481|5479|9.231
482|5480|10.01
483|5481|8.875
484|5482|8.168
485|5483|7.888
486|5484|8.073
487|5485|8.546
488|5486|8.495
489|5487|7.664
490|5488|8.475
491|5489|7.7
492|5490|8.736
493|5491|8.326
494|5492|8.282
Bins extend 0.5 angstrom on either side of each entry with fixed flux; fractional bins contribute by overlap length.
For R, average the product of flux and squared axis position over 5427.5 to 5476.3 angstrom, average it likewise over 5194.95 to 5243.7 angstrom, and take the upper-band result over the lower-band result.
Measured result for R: 1.37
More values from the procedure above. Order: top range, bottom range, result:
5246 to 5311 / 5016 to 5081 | 1.50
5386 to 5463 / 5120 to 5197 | 1.90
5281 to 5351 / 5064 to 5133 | 1.69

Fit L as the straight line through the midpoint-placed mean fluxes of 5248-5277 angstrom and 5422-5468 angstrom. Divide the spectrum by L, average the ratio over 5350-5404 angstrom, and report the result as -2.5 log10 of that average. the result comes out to -0.09 mag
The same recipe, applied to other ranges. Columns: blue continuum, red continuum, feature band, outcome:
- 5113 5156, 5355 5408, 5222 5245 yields -0.194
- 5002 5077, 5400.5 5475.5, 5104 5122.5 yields 0.151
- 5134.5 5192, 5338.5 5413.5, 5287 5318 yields -0.182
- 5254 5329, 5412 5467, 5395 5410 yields 0.091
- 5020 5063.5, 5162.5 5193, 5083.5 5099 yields -0.076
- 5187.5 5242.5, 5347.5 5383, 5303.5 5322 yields -0.086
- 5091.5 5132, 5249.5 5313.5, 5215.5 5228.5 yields -0.066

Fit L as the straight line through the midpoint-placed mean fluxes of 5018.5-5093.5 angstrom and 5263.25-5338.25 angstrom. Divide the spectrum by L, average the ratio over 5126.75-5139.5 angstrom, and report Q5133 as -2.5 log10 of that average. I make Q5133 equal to 0.24 mag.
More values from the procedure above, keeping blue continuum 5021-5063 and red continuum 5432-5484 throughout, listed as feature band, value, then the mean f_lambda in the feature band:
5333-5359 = -0.054 mag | 7.66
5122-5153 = 0.249 mag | 4.7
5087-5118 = 0.151 mag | 4.95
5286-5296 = -0.186 mag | 8.22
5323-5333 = 0.117 mag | 6.44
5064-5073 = 0.183 mag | 4.61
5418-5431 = 0.000 mag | 7.8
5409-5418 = 0.038 mag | 7.46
